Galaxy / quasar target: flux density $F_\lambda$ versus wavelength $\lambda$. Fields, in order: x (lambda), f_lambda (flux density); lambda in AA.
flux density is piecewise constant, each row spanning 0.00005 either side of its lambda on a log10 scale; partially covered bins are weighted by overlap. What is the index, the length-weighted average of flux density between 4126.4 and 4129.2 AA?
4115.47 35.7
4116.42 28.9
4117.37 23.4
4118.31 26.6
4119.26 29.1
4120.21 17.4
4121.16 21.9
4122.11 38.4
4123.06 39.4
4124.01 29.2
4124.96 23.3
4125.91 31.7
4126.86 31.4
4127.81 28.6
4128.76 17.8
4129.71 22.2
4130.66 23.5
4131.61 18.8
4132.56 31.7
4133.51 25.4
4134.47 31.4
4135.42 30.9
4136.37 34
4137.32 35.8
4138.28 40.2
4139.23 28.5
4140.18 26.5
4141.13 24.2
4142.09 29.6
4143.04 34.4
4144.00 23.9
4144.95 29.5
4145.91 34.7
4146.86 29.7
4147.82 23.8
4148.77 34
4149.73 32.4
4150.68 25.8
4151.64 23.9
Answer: 26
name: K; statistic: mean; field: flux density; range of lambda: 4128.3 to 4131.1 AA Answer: 21.2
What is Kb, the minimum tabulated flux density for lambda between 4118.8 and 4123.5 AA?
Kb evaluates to 17.4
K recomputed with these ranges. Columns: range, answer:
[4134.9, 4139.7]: 33.9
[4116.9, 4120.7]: 24.1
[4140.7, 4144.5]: 28.1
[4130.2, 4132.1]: 21.2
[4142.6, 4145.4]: 29.2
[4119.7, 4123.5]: 29.2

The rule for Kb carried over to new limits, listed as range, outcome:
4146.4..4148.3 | 23.8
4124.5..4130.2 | 17.8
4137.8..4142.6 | 24.2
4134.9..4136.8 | 30.9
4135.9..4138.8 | 34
